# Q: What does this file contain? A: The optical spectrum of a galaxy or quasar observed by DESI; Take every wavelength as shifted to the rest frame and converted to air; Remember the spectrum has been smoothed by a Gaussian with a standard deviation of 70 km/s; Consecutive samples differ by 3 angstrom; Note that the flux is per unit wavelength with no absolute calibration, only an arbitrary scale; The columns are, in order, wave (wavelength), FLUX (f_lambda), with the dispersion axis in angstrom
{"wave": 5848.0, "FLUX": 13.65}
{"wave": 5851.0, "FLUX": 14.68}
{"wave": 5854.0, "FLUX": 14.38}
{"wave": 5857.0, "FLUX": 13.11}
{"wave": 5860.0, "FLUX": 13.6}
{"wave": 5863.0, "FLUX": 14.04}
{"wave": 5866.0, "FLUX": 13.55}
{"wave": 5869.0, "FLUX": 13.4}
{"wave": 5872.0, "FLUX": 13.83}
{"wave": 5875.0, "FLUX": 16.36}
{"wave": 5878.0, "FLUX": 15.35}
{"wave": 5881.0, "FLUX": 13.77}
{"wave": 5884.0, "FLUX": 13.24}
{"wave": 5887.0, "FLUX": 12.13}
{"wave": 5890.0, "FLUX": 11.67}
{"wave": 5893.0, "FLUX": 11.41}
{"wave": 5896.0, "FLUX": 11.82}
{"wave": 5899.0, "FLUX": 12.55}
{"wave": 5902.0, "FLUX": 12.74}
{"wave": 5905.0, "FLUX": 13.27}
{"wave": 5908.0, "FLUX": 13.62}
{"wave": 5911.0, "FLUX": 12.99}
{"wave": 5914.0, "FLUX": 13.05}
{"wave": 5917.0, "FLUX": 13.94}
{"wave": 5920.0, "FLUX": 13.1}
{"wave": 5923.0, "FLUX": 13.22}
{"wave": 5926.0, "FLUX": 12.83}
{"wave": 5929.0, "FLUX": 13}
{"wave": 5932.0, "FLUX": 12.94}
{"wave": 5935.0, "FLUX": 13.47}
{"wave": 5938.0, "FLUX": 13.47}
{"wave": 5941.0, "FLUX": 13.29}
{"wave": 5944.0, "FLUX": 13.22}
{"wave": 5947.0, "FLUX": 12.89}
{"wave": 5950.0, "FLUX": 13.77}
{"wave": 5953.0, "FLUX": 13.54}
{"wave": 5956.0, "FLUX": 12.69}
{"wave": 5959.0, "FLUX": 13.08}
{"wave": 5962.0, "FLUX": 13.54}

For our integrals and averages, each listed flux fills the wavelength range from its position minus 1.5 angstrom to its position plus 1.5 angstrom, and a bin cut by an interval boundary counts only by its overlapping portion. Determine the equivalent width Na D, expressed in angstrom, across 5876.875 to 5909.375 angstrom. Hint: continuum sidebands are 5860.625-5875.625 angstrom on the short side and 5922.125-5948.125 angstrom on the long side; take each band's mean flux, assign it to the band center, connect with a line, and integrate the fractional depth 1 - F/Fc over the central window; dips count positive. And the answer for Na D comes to 2.1 angstrom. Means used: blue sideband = 14.1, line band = 12.8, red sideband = 13.1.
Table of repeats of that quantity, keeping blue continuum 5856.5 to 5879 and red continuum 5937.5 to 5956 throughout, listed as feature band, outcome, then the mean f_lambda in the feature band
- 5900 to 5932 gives 1.1 angstrom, 13.2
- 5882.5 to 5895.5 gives 1.7 angstrom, 12.1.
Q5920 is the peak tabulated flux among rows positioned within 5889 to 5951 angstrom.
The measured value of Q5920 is 13.94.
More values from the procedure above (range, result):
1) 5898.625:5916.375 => 13.62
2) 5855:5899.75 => 16.36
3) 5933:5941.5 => 13.47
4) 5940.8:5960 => 13.77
